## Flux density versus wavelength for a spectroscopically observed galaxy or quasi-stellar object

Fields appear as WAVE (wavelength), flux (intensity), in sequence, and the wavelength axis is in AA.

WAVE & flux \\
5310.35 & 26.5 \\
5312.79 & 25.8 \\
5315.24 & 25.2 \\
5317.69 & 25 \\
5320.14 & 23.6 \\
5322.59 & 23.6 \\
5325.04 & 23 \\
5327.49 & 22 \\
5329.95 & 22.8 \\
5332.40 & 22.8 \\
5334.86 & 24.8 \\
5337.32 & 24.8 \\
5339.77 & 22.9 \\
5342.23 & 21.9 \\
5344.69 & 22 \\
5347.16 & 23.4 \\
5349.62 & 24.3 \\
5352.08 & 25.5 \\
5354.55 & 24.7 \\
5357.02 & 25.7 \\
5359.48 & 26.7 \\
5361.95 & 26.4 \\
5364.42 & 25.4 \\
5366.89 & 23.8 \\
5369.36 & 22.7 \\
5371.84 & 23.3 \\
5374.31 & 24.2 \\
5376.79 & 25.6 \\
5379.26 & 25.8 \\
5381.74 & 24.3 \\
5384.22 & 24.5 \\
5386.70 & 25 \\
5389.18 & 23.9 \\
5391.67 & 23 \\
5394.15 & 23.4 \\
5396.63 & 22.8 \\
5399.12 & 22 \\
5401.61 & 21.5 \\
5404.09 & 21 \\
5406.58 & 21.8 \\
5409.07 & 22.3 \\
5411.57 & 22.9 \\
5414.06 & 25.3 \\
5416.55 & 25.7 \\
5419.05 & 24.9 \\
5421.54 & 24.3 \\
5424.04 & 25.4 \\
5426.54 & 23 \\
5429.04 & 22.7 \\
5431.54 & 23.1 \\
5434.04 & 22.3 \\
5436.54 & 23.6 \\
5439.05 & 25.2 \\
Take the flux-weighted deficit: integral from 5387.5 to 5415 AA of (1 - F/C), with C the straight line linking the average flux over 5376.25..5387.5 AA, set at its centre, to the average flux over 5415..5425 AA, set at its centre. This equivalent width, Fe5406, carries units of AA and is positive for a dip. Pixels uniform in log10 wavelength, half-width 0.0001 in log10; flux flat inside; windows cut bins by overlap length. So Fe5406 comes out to 2.55 AA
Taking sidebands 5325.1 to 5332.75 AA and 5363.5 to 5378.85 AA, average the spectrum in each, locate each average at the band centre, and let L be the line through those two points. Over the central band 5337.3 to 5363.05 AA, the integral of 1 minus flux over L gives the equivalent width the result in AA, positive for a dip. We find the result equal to -1.0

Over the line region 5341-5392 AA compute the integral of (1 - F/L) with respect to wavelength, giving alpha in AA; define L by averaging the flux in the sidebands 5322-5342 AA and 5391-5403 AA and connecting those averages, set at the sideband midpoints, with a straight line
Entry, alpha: -3.45 AA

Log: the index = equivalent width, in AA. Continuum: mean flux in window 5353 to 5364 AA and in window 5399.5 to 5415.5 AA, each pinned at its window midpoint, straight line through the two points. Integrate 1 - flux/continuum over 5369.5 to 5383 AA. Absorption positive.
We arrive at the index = 0.1 AA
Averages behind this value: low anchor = 25.8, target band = 24.5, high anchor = 22.5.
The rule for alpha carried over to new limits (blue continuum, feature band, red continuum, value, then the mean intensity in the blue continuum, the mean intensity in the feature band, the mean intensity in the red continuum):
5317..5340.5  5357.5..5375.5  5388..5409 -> -1.39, 23.5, 24.7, 22.4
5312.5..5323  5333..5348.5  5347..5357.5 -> 0.90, 24.6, 23.3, 24.8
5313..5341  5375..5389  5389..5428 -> -0.88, 23.8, 24.9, 23.3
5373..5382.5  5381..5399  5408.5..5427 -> 0.79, 25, 23.7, 24.3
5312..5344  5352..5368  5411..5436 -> -1.15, 23.7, 25.5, 24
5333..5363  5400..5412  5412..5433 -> 1.20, 24.4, 21.8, 24.2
